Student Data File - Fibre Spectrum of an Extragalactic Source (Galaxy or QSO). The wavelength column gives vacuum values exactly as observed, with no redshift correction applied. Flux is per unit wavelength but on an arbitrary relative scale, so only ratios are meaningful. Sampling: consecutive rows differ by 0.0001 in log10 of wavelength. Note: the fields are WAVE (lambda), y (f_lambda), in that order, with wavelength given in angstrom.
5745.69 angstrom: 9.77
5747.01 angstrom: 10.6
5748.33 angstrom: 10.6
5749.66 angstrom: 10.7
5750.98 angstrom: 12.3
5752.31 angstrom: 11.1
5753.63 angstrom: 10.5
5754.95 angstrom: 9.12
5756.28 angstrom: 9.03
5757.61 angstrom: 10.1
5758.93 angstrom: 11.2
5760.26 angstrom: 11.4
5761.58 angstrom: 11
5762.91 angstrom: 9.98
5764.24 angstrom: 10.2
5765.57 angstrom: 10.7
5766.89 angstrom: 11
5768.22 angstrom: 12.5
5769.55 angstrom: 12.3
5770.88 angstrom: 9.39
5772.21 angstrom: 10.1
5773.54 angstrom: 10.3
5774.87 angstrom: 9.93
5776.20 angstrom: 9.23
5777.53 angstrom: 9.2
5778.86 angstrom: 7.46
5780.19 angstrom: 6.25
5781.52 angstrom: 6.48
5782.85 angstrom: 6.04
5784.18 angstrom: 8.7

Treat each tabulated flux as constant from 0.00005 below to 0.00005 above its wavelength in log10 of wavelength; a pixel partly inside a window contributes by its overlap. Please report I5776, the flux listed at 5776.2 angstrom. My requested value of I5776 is 9.23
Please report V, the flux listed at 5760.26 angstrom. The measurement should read 11.4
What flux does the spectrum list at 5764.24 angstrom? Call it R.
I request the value 10.2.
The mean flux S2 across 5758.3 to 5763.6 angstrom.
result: 10.9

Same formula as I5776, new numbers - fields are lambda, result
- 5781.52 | 6.48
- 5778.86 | 7.46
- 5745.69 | 9.77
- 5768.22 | 12.5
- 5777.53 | 9.2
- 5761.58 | 11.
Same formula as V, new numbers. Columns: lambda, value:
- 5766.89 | 11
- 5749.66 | 10.7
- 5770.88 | 9.39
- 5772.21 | 10.1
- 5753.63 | 10.5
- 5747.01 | 10.6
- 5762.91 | 9.98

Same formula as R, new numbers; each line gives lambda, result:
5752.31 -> 11.1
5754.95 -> 9.12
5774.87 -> 9.93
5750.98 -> 12.3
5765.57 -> 10.7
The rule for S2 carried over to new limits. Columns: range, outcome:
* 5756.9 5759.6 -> 10.6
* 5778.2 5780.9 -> 6.85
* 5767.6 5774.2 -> 10.9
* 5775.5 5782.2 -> 7.74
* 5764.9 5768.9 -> 11.4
